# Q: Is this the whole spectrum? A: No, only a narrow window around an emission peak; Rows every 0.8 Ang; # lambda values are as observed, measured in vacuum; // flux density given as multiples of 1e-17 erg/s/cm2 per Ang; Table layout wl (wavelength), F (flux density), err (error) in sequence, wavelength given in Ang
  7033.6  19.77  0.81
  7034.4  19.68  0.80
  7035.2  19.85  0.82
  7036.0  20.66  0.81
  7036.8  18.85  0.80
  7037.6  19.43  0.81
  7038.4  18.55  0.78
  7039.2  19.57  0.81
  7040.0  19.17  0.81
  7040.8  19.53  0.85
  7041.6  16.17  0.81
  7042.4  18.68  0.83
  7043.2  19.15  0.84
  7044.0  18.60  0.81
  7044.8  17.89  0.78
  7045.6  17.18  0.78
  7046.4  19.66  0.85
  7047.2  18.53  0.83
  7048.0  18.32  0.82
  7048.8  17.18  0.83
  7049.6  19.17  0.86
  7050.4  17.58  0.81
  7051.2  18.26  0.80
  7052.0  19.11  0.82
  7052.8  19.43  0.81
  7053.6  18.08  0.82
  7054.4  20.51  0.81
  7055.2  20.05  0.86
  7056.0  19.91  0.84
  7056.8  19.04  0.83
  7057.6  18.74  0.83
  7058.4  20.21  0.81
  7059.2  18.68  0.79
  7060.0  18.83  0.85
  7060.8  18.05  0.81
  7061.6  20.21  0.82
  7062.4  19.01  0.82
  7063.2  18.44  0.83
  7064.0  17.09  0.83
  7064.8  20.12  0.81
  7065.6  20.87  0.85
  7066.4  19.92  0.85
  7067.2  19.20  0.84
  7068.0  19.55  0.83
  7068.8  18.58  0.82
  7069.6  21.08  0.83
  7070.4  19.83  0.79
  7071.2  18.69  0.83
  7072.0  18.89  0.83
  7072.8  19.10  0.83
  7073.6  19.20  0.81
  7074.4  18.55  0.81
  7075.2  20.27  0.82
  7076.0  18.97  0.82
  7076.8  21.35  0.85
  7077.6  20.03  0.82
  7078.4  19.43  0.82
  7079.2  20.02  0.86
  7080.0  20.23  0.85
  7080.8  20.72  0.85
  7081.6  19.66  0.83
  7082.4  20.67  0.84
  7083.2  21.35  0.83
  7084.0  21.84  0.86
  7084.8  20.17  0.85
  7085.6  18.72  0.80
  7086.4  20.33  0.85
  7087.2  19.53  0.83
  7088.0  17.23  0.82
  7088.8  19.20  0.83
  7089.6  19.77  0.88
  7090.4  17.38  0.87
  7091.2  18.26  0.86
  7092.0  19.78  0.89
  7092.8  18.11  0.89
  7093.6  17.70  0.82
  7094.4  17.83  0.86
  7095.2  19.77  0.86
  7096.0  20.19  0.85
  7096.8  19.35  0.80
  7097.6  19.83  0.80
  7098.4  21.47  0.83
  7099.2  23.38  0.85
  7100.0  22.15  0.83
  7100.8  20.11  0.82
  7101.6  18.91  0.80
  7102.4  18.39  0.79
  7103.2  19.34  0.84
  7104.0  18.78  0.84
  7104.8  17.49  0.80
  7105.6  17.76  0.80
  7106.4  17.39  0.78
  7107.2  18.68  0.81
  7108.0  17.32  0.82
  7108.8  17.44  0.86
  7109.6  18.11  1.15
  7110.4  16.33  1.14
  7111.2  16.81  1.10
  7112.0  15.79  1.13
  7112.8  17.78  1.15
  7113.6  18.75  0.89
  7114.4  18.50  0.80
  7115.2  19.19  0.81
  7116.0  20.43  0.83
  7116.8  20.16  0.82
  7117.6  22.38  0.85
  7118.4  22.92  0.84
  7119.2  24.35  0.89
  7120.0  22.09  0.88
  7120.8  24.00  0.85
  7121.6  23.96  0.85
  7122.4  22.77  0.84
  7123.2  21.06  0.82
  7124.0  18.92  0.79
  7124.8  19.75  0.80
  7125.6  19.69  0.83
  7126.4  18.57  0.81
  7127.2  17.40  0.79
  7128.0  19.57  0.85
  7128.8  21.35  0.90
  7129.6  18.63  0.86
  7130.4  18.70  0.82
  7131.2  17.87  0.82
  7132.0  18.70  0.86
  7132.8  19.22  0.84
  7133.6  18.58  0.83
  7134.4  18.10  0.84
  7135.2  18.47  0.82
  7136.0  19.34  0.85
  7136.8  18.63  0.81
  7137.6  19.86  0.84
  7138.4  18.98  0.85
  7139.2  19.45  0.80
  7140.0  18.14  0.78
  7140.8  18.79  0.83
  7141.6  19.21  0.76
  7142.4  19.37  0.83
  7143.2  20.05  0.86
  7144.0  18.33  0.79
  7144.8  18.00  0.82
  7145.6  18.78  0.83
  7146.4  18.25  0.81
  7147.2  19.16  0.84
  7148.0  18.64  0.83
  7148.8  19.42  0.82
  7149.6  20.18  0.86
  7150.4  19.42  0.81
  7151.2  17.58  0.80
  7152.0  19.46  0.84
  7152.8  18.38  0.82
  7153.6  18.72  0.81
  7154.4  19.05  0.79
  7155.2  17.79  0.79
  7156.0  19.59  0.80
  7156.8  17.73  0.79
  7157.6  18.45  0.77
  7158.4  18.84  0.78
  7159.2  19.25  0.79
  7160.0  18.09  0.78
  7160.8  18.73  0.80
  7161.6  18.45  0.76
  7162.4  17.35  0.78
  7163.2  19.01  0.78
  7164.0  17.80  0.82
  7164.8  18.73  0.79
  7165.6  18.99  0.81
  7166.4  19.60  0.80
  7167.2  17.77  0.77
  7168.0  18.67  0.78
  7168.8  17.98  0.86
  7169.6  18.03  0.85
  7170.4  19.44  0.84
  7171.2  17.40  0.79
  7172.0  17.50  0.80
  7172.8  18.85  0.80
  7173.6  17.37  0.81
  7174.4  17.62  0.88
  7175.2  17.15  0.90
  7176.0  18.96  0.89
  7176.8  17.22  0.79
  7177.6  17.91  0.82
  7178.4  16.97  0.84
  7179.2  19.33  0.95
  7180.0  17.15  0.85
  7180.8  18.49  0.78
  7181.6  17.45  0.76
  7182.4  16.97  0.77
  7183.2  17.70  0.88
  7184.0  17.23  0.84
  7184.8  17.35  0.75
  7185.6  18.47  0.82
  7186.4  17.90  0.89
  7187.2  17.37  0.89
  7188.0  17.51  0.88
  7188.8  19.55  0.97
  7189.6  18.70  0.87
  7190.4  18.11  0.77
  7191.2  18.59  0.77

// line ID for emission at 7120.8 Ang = [N II]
